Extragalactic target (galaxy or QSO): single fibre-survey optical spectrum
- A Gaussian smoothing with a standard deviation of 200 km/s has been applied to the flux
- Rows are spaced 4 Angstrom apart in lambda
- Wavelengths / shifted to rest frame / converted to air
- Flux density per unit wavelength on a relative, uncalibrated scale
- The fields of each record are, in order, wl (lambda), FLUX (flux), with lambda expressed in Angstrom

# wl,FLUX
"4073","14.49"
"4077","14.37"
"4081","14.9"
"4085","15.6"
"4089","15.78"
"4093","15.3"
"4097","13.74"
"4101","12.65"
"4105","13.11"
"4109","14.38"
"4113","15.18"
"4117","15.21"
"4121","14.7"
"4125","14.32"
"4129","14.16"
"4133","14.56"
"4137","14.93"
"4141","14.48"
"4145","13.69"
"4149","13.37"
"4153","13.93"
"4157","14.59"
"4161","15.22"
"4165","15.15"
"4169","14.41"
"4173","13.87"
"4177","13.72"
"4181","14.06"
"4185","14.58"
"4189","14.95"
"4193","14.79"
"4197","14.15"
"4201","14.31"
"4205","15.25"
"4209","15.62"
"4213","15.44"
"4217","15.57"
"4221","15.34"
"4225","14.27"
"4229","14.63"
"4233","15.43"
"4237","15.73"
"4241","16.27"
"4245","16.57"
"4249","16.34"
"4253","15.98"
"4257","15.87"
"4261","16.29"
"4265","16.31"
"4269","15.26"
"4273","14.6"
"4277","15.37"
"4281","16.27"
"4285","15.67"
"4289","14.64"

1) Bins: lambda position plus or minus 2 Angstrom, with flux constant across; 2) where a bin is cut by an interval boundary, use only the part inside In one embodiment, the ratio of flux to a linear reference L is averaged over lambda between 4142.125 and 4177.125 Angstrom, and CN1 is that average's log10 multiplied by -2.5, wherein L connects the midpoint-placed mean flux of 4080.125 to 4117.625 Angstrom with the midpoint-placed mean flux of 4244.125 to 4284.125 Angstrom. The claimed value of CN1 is 0.058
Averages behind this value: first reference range 14.6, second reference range 15.9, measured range 14.2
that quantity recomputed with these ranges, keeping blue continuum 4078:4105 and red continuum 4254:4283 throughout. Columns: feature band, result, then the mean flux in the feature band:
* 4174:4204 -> 0.059 mag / 14.4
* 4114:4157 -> 0.034 mag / 14.4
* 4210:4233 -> 0.021 mag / 15.1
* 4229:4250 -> -0.027 mag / 15.9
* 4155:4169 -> 0.008 mag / 14.9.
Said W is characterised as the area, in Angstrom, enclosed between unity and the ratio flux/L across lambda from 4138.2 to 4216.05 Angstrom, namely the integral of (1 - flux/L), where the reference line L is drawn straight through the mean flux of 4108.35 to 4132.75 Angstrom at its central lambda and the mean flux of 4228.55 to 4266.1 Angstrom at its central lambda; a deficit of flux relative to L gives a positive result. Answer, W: 3.8 Angstrom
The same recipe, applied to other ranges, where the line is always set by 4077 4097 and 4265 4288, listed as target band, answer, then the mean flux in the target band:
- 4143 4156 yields 1.29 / 13.7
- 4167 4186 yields 1.48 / 14.1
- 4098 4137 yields 2.34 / 14.3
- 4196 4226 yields 0.60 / 15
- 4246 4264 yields -0.84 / 16.2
